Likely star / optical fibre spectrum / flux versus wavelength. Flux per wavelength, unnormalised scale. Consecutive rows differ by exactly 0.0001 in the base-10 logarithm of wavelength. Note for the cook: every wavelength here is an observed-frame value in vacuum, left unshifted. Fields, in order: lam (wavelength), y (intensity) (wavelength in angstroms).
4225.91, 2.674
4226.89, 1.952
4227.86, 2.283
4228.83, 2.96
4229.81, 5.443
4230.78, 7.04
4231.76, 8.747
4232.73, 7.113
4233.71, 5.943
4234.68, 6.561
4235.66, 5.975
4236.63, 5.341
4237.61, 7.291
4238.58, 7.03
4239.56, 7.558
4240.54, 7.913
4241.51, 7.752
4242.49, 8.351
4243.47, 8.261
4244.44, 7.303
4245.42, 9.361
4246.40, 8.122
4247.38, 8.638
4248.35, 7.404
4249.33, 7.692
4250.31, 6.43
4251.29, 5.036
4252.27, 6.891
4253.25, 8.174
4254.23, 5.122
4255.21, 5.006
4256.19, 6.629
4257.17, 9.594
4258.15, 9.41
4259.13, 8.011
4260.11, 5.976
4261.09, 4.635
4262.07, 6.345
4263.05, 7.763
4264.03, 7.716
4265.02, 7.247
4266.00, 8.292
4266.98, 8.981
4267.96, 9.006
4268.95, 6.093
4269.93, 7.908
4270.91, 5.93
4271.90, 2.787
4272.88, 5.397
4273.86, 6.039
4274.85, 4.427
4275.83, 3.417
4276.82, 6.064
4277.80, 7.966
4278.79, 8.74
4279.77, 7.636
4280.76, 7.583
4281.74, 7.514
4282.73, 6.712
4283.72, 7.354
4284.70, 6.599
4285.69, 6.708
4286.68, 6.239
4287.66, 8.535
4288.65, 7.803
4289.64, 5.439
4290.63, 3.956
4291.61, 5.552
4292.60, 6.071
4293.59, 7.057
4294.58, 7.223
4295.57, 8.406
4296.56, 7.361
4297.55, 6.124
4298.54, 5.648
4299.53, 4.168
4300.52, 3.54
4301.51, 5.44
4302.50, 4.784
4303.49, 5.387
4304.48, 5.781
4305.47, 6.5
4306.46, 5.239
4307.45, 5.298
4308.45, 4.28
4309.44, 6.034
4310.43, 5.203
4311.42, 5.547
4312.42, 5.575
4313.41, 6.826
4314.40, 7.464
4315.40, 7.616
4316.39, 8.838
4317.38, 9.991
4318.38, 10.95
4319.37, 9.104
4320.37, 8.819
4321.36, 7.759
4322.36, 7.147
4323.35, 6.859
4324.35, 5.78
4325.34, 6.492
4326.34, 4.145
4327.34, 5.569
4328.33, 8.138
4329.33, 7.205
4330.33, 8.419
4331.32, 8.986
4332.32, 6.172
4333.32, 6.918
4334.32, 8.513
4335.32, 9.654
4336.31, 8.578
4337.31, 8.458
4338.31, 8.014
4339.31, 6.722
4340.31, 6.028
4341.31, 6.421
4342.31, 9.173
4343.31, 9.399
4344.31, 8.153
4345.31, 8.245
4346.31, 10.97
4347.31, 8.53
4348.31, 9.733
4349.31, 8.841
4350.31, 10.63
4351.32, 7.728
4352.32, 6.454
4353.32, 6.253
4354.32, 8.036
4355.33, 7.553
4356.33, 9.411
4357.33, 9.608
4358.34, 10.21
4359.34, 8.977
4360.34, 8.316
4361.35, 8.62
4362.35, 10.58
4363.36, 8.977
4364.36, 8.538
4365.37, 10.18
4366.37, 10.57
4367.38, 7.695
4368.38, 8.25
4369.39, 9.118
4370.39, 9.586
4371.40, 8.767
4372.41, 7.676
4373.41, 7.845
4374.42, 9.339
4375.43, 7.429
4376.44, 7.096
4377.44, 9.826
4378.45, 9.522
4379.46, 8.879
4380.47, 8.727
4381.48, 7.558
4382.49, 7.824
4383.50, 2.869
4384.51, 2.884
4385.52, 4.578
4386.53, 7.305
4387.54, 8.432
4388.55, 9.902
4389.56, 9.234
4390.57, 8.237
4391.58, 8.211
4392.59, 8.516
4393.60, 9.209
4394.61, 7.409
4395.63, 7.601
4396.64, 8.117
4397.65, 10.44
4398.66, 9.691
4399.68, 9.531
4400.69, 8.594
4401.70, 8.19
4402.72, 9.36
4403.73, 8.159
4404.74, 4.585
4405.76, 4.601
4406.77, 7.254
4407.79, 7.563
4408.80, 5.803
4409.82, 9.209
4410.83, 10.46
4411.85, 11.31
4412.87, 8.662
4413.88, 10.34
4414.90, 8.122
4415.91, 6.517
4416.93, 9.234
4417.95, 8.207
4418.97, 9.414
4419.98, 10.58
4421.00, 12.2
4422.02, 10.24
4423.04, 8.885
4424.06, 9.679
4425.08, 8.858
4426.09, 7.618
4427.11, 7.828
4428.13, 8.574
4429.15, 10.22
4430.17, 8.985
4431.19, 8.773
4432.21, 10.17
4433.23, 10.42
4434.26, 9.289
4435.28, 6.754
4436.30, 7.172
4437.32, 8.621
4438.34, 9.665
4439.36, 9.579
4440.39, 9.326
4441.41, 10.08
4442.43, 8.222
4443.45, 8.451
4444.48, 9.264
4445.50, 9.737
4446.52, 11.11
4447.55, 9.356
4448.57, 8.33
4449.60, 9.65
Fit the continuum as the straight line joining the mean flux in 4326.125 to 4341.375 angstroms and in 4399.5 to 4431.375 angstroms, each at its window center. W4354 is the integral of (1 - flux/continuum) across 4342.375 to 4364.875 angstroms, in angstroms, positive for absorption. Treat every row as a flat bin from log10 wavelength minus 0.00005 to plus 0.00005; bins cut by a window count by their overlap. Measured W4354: -3.1 angstroms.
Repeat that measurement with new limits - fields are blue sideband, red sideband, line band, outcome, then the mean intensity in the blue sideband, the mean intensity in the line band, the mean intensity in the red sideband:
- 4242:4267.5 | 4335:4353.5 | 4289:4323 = 6.3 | 7.4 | 6.48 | 8.34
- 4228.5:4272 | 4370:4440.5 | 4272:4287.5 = 1.8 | 7.09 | 6.51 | 8.44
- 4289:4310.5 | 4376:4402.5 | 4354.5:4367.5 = -3.4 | 5.68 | 9.18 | 8.03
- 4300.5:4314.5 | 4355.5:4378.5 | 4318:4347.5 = -3.7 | 5.54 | 7.83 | 8.93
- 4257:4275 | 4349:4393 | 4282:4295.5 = 1.1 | 6.92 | 6.63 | 8.29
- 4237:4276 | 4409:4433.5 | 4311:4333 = 1.4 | 7.05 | 7.43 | 9.3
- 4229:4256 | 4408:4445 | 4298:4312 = 4.6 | 7.04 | 5.21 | 9.06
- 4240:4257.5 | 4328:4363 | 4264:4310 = 8.6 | 7.41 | 6.32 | 8.39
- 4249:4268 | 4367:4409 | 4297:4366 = 0.5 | 7.15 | 7.54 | 7.91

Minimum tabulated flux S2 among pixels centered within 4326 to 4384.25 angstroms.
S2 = 2.869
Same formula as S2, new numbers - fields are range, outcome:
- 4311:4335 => 4.145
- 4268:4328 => 2.787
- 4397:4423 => 4.585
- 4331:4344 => 6.028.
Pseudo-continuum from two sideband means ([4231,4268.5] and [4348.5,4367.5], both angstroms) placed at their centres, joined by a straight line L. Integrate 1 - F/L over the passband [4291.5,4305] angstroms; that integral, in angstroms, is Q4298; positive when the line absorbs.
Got 3.5 angstroms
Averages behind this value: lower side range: 7.33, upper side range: 8.83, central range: 5.9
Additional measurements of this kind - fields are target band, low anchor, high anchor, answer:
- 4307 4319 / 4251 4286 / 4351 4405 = 0.68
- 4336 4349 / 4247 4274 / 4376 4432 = -0.98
